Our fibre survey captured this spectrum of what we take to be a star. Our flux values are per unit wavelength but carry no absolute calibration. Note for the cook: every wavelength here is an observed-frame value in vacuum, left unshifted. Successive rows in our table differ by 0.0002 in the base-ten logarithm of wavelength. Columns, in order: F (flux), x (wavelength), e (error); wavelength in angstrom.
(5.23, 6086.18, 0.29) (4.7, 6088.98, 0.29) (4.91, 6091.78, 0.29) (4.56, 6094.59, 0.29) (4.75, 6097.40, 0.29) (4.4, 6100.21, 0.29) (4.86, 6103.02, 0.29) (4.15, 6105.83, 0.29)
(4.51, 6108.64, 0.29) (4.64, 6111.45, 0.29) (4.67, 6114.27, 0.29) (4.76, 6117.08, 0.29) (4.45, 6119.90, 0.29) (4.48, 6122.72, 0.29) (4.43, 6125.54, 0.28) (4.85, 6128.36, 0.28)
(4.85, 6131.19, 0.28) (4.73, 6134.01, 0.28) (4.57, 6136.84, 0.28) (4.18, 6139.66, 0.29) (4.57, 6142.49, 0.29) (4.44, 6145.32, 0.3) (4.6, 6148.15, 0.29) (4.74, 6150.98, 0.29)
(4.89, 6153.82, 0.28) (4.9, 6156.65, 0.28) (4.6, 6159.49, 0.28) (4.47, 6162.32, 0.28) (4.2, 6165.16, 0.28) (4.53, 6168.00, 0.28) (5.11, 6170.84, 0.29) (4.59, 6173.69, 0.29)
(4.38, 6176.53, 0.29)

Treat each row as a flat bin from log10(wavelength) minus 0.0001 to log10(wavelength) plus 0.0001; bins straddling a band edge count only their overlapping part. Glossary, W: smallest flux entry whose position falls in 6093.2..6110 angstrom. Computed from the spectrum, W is 4.15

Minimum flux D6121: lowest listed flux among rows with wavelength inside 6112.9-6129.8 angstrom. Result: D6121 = 4.43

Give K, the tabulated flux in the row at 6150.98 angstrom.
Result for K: 4.74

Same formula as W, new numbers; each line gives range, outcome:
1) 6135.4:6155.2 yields 4.18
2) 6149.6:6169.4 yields 4.2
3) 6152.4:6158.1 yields 4.89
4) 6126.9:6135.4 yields 4.73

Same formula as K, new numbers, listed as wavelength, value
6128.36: 4.85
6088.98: 4.7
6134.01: 4.73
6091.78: 4.91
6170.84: 5.11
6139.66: 4.18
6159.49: 4.6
